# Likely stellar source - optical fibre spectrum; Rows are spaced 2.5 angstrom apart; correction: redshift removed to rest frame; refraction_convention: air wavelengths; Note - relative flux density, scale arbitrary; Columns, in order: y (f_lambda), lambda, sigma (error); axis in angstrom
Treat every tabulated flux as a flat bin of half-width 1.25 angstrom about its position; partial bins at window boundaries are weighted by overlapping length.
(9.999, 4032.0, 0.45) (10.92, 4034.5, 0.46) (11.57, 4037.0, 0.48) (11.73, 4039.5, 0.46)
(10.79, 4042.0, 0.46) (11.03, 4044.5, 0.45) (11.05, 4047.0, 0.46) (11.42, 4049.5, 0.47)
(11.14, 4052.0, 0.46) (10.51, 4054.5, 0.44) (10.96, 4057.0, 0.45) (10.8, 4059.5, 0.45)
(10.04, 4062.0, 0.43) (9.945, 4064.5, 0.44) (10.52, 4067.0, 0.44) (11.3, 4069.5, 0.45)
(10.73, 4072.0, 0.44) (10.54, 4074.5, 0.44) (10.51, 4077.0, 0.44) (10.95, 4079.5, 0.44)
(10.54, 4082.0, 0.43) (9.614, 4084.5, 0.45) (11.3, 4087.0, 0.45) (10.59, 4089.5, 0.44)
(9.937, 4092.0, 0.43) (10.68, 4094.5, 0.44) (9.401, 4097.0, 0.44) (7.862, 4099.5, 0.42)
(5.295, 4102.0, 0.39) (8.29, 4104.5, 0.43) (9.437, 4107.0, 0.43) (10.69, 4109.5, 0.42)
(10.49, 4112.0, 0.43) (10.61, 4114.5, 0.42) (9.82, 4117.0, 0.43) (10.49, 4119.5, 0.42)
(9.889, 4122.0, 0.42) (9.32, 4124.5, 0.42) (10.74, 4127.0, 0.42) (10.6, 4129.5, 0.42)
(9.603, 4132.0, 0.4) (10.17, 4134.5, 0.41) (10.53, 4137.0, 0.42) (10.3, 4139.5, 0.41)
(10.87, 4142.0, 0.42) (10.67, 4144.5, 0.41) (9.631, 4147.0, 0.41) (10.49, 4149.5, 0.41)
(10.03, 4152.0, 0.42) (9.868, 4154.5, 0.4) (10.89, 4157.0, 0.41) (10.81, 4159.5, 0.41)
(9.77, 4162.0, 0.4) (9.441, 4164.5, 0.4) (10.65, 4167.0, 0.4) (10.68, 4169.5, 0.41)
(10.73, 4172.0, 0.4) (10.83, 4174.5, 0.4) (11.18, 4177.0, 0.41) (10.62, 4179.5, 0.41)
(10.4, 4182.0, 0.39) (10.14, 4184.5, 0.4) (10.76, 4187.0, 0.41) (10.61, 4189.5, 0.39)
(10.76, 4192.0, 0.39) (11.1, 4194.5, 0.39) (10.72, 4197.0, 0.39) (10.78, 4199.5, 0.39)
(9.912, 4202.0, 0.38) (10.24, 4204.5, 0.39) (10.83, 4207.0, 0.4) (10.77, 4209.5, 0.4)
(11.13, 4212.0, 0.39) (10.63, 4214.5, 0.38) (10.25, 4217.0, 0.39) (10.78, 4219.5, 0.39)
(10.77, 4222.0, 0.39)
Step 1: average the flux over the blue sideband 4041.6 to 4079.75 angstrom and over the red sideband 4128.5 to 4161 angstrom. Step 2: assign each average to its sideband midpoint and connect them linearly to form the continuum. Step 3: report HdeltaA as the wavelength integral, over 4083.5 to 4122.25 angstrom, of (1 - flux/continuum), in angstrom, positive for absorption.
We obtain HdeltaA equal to 3.3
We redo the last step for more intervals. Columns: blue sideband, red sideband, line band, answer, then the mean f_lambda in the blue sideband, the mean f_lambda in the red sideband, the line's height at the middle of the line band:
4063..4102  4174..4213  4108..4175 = 0.7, 10.1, 10.7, 10.4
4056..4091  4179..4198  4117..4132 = 0.7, 10.6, 10.6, 10.6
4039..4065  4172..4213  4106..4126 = 1.2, 10.9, 10.7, 10.8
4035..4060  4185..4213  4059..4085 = 1.2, 11.1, 10.7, 11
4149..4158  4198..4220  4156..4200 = -0.8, 10.3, 10.6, 10.4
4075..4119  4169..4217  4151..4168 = 0.3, 9.79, 10.7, 10.4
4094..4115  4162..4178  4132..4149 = -0.8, 9.09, 10.5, 9.87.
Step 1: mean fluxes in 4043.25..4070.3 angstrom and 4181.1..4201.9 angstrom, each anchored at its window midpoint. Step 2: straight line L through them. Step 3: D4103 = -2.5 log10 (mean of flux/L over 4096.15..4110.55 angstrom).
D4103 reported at 0.26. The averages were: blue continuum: 10.8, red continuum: 10.6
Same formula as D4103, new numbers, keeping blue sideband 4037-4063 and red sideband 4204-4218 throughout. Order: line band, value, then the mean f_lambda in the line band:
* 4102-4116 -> 0.15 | 9.49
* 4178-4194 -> 0.01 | 10.6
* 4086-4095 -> 0.03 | 10.6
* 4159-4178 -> 0.03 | 10.5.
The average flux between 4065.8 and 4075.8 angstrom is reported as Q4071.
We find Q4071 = 10.8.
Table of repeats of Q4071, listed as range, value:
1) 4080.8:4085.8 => 10.1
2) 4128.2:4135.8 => 10.1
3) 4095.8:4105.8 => 7.71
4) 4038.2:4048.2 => 11.2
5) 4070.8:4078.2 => 10.6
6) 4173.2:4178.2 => 11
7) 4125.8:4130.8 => 10.7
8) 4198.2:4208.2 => 10.4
